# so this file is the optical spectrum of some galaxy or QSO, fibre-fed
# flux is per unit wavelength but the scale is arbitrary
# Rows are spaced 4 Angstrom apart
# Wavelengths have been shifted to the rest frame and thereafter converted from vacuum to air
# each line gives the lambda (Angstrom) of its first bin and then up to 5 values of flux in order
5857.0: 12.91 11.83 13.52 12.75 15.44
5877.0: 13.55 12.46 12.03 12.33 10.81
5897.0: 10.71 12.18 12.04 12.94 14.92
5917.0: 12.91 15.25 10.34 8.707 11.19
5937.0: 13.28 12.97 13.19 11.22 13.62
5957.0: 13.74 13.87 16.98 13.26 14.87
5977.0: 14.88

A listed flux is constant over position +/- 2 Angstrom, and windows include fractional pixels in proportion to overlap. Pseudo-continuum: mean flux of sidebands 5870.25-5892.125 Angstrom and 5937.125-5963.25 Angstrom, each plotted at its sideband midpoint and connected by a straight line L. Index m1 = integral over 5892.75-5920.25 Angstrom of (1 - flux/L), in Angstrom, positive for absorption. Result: 1.0 Angstrom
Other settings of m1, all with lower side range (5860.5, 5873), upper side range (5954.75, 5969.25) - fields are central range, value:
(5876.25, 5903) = 3.20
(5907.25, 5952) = 5.24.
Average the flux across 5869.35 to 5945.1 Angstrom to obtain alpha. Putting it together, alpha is 12.5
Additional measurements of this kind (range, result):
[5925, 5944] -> 11.5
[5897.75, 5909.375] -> 12.1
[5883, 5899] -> 11.5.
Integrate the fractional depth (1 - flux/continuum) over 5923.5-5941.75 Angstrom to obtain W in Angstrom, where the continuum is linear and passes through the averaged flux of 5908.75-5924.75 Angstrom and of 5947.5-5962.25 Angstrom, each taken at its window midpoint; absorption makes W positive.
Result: 3.1 Angstrom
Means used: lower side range 13.7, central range 11.2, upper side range 13.1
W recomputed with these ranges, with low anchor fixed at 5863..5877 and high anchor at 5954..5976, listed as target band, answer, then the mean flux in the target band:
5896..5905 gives 1.5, 11.7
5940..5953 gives 1.6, 12.6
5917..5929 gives 1.8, 12.1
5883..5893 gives 1.5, 11.9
